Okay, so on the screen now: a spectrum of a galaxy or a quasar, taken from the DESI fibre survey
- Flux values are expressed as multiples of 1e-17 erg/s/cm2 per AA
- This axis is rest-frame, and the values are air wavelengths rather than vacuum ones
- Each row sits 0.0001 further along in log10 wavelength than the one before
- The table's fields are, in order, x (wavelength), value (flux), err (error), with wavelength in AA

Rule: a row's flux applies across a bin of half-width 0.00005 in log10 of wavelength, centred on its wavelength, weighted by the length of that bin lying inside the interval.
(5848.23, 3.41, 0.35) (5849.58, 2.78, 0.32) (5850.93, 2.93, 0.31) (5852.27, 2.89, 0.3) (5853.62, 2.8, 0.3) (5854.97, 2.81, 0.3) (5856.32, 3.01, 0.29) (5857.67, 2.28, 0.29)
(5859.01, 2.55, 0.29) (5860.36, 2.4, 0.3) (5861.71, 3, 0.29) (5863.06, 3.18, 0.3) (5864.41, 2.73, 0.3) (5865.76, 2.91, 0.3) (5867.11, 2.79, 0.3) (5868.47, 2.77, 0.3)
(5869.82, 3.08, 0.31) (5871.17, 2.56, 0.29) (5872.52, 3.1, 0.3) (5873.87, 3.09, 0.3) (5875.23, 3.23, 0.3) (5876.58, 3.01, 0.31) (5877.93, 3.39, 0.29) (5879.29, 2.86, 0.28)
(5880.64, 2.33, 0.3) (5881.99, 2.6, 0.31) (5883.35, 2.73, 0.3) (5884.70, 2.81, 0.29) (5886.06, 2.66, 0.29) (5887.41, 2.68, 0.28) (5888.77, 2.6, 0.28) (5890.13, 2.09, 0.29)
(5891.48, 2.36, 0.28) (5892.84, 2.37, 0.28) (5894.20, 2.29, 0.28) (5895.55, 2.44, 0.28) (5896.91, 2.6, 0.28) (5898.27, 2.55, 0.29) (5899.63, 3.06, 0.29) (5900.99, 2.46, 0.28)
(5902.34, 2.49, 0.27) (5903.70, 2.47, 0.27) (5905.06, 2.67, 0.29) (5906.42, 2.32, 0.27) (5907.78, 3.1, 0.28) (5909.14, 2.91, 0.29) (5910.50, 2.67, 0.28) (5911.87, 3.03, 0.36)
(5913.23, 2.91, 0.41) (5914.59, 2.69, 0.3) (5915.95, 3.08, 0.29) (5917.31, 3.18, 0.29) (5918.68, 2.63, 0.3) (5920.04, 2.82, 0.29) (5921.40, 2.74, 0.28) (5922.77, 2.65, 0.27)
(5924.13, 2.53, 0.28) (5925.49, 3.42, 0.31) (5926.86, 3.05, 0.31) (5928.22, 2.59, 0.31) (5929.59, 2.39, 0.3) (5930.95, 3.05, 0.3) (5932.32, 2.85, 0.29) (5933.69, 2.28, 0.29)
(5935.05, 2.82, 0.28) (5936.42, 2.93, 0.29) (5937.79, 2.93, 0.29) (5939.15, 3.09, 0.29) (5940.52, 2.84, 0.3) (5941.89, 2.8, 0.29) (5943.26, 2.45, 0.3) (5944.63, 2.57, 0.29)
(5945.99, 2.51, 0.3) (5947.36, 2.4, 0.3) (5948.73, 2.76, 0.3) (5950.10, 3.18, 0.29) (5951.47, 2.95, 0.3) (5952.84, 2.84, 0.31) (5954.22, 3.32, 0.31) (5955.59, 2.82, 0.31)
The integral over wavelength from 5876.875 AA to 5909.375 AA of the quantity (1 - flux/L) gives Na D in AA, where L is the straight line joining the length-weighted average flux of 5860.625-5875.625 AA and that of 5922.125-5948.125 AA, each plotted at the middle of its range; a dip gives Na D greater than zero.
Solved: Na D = 2.7 AA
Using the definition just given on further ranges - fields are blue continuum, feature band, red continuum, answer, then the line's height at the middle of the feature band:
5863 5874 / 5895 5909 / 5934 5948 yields 0.9 AA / 2.81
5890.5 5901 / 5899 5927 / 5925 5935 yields -1.6 AA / 2.65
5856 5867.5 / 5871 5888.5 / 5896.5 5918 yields -0.6 AA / 2.76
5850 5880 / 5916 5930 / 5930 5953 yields -0.1 AA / 2.8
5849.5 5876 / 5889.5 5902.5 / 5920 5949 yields 1.5 AA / 2.8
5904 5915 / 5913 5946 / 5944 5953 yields -0.4 AA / 2.76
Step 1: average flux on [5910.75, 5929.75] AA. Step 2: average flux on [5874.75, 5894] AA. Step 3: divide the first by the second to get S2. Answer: 1.06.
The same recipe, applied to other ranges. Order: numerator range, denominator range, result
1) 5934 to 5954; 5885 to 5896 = 1.14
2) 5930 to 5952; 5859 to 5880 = 0.95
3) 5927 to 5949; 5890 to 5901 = 1.09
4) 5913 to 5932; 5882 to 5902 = 1.11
